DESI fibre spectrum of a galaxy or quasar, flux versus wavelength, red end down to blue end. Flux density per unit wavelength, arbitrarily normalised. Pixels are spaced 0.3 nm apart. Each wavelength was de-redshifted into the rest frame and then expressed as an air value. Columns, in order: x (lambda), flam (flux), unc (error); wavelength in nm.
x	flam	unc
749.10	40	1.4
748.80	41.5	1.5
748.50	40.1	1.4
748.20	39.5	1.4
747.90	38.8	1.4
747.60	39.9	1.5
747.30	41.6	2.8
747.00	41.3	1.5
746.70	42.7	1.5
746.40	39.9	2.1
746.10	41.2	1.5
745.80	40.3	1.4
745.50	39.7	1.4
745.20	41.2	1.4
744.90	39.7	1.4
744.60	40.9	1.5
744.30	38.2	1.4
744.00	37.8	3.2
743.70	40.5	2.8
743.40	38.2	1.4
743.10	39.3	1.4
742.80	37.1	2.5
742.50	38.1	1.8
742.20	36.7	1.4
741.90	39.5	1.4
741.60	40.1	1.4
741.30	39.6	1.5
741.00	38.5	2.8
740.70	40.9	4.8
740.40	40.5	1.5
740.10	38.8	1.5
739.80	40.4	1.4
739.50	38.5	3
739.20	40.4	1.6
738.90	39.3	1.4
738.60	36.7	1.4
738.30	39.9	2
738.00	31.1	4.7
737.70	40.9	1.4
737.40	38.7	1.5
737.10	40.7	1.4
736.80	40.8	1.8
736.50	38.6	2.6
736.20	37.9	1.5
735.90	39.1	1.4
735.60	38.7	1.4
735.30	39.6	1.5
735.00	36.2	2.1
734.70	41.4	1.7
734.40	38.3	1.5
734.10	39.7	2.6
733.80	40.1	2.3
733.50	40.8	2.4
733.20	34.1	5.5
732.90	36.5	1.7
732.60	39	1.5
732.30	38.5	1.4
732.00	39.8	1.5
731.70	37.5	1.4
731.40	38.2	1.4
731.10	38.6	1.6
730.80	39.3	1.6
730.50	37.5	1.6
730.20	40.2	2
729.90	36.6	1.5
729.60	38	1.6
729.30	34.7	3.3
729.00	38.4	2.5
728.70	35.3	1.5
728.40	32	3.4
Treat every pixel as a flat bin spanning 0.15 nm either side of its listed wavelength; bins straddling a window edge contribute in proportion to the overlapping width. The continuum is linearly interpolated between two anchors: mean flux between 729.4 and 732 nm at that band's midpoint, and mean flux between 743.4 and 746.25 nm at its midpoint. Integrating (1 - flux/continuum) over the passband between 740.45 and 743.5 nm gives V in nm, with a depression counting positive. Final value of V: 0.05 nm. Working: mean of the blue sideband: 38.3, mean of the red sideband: 39.9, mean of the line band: 38.9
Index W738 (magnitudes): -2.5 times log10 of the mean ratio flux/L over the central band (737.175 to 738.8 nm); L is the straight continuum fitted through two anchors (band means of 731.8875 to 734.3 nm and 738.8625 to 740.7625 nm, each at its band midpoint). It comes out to 0.051 mag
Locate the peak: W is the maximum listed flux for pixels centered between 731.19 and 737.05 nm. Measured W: 41.4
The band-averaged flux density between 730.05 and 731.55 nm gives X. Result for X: 38.8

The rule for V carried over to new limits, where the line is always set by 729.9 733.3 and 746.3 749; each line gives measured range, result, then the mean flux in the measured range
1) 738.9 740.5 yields -0.012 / 39.7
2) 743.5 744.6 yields 0.026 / 39.1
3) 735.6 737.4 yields -0.020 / 39.3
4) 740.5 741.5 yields -0.004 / 39.7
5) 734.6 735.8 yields -0.007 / 38.9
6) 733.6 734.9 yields -0.042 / 39.8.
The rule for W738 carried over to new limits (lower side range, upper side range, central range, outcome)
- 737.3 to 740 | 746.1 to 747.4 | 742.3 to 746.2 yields 0.03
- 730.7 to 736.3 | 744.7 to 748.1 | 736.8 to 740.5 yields 0.01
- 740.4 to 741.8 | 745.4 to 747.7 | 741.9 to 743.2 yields 0.06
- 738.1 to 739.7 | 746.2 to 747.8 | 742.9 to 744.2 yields 0.03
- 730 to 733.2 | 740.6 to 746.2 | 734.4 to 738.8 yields 0.00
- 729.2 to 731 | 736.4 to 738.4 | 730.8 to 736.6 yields -0.01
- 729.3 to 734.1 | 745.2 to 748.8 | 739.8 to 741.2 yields -0.01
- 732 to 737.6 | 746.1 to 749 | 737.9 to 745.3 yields 0.02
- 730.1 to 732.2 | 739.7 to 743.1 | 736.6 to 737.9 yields -0.03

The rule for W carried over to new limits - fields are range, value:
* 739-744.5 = 40.9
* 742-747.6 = 42.7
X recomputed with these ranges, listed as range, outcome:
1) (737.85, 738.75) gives 35.9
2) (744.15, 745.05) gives 39.6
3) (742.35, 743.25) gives 38.2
